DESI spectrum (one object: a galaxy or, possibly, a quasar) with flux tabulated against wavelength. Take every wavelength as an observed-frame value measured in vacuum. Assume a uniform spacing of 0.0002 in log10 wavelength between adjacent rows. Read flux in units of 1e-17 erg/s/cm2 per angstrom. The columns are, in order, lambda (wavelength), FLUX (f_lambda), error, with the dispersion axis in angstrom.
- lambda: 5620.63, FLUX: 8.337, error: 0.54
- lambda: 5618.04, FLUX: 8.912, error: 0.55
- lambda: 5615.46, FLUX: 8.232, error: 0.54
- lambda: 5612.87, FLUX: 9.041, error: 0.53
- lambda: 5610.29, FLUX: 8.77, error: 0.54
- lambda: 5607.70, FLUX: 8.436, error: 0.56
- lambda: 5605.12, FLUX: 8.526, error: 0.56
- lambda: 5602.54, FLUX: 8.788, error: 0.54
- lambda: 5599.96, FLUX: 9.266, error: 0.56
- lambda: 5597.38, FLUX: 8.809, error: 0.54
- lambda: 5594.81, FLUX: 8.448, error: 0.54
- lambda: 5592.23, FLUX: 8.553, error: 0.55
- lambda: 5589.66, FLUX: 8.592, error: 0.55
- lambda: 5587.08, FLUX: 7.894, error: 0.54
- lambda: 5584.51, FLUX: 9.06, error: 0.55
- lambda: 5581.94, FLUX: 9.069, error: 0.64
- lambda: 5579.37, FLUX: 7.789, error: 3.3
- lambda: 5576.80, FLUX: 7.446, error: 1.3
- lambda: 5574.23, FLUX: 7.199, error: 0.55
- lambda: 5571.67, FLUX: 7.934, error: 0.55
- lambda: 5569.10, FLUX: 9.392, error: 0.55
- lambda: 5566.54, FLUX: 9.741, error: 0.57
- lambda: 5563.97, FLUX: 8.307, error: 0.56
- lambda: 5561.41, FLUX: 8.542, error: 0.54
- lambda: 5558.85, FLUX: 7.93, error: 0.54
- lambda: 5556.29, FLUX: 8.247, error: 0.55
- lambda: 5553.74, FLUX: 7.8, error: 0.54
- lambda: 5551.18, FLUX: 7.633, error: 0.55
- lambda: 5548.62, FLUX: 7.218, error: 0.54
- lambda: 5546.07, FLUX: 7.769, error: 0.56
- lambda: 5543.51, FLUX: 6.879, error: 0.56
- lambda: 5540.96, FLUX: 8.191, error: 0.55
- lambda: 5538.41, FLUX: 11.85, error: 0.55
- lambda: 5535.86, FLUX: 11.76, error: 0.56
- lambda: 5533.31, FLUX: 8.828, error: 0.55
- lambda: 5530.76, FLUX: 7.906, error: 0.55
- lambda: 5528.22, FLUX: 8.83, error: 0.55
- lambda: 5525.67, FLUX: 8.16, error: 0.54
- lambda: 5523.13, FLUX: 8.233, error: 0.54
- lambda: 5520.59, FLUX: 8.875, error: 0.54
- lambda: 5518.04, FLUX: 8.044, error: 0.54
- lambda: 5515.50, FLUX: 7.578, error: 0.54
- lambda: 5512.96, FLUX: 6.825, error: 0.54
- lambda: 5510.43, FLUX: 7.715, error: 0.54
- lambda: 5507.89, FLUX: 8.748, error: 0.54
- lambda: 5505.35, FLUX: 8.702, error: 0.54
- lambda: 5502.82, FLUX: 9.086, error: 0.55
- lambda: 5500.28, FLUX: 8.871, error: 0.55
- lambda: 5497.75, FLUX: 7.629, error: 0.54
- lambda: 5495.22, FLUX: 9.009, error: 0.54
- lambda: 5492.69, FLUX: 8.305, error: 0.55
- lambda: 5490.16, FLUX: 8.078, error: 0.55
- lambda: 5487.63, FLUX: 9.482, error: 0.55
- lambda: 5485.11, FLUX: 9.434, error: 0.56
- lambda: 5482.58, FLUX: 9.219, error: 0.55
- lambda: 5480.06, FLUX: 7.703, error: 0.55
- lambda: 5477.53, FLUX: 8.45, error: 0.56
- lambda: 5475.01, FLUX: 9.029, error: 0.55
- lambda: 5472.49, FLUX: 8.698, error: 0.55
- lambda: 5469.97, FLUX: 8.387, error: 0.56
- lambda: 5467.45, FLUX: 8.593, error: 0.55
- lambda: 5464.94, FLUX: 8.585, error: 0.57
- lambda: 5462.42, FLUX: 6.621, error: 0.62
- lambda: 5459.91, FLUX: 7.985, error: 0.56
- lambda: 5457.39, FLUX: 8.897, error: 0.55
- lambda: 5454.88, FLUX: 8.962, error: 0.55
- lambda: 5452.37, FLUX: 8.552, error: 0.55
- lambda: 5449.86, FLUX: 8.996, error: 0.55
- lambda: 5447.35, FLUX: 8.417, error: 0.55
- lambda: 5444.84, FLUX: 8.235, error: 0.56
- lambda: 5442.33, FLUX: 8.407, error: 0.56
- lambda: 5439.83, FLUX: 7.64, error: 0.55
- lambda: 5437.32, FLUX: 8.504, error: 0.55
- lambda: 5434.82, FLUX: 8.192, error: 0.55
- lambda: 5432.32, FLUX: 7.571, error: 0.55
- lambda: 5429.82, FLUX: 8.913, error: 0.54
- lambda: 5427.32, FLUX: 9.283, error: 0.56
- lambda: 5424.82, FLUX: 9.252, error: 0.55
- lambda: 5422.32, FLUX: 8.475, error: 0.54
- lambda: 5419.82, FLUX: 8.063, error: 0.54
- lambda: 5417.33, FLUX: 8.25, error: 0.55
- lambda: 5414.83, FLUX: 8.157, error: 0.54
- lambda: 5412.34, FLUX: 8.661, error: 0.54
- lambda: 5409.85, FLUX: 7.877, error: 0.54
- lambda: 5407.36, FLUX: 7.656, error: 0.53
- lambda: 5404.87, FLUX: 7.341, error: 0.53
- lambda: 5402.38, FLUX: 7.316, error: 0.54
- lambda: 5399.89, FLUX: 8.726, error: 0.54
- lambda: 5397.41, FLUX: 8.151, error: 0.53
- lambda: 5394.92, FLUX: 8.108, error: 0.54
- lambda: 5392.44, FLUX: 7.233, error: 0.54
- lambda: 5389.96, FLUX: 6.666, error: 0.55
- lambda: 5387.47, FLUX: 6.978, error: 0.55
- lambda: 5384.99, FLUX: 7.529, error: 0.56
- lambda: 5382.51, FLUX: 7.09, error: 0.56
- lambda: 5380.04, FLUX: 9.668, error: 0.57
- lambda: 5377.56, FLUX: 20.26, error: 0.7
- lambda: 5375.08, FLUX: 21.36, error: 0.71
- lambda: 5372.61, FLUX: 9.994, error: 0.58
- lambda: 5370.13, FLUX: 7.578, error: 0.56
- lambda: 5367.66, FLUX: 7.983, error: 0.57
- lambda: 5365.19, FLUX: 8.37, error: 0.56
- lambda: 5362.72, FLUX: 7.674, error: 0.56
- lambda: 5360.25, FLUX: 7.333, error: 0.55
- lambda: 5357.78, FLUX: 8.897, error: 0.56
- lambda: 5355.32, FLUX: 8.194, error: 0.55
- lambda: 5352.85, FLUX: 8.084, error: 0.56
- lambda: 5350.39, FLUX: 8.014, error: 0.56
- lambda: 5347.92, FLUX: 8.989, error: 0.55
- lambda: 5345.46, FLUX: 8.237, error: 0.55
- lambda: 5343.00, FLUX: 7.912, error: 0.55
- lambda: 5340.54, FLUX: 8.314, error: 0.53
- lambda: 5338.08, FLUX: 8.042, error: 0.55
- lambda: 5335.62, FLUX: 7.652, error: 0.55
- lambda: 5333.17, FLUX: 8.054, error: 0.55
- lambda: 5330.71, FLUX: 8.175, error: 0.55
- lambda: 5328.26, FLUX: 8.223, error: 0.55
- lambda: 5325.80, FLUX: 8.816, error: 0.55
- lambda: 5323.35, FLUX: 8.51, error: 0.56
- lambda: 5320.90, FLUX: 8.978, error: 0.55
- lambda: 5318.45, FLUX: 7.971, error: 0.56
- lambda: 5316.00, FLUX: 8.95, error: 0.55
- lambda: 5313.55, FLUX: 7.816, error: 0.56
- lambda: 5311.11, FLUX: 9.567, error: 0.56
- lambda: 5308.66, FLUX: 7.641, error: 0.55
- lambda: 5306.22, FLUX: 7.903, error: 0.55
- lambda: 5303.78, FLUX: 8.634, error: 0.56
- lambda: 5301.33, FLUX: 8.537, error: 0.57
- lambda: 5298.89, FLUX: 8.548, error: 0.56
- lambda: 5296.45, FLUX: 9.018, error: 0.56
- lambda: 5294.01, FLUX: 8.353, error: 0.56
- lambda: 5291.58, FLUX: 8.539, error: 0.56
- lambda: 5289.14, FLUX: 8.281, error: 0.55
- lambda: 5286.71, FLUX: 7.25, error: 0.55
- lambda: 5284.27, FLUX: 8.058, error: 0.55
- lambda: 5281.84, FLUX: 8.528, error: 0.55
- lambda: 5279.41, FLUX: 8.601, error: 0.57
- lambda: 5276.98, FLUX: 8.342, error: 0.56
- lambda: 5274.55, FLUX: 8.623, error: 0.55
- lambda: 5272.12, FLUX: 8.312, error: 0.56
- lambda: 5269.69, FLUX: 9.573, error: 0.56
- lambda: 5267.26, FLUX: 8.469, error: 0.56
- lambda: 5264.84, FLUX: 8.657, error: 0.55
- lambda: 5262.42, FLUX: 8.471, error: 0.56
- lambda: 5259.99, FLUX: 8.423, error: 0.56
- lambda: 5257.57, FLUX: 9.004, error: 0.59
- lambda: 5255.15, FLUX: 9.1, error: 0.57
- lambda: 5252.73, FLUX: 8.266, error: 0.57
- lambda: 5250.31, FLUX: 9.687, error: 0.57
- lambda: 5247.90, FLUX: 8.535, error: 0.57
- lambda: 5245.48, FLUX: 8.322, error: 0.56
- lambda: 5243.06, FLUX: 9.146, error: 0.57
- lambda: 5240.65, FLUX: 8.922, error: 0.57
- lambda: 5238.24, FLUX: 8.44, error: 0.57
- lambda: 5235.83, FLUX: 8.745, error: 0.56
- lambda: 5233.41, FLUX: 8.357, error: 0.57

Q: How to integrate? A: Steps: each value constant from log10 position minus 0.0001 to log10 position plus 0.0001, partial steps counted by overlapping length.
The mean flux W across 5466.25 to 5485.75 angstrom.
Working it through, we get 8.66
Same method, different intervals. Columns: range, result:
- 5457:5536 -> 8.46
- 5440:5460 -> 8.54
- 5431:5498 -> 8.44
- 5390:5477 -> 8.27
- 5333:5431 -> 8.77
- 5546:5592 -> 8.22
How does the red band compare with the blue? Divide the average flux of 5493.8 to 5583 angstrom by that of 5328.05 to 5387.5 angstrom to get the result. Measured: 0.91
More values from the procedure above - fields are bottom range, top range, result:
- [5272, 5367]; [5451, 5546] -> 1.03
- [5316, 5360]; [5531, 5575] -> 1.03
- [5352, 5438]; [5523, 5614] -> 0.96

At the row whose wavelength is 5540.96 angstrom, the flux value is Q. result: 8.191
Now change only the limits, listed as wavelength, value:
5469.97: 8.387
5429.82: 8.913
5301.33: 8.537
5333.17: 8.054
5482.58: 9.219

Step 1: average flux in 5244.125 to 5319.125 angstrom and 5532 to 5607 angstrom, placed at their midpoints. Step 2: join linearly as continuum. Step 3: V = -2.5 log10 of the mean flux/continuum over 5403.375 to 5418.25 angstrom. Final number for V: 0.07 mag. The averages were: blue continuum 8.52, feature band 7.97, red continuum 8.53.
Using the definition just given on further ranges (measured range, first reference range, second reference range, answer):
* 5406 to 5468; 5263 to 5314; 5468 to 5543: 0.03 mag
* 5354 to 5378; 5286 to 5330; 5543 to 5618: -0.23 mag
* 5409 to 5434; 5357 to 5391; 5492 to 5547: 0.12 mag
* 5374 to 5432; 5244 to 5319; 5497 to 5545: -0.07 mag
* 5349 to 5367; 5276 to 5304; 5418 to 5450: 0.04 mag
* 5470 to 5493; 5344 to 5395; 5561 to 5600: 0.02 mag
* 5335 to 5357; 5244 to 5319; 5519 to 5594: 0.04 mag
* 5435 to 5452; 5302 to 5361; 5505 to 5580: -0.01 mag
